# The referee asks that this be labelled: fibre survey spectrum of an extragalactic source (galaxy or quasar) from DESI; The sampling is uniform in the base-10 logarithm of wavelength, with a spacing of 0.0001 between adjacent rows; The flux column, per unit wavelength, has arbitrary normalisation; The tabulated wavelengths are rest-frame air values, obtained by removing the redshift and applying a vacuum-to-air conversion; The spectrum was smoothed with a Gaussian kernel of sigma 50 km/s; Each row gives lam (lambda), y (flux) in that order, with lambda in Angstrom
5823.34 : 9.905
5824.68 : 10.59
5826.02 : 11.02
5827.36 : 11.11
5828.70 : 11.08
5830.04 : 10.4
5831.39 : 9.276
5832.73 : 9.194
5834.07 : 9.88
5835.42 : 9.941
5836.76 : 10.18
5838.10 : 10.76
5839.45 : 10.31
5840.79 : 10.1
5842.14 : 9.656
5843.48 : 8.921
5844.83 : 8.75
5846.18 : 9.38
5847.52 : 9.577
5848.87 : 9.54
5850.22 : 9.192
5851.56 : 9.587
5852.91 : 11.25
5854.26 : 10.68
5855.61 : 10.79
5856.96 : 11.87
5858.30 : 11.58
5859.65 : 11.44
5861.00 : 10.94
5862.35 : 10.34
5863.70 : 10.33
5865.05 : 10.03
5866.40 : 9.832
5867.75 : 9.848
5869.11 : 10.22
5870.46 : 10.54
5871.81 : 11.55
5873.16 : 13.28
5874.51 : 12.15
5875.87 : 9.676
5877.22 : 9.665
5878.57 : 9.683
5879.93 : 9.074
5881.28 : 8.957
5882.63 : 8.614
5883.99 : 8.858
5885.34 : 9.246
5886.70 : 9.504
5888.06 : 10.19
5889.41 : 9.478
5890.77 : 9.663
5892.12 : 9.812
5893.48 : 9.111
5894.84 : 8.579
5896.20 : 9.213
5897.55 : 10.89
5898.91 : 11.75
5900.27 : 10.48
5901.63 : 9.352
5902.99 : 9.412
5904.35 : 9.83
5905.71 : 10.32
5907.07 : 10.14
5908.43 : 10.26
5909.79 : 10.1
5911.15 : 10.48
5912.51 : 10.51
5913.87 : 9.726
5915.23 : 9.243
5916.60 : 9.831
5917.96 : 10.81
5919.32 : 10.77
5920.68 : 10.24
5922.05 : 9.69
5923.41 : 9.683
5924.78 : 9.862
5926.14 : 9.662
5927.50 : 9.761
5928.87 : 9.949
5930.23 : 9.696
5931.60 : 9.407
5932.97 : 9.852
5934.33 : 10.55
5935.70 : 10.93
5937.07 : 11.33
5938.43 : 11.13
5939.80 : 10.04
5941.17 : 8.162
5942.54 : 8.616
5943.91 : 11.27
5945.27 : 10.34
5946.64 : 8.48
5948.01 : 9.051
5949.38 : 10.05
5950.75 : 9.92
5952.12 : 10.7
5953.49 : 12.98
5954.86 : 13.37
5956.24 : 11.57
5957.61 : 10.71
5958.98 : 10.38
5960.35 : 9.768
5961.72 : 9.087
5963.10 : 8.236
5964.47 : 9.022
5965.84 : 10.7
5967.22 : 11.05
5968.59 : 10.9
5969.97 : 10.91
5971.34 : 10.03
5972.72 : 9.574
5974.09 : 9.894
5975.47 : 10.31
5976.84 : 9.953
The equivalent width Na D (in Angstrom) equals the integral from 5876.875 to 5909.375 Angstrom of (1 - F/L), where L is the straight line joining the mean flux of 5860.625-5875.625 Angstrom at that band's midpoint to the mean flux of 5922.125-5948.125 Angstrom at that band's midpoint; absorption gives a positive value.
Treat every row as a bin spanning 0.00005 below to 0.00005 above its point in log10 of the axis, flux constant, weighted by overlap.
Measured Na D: 2.4 Angstrom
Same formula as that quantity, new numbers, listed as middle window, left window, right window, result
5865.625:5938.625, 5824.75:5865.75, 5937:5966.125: 1.3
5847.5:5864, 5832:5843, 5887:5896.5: -1.3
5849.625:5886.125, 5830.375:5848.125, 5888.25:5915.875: -2.0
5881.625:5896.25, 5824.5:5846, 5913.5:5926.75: 1.0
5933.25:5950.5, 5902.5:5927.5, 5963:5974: 0.2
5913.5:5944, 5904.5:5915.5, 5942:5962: 0.9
